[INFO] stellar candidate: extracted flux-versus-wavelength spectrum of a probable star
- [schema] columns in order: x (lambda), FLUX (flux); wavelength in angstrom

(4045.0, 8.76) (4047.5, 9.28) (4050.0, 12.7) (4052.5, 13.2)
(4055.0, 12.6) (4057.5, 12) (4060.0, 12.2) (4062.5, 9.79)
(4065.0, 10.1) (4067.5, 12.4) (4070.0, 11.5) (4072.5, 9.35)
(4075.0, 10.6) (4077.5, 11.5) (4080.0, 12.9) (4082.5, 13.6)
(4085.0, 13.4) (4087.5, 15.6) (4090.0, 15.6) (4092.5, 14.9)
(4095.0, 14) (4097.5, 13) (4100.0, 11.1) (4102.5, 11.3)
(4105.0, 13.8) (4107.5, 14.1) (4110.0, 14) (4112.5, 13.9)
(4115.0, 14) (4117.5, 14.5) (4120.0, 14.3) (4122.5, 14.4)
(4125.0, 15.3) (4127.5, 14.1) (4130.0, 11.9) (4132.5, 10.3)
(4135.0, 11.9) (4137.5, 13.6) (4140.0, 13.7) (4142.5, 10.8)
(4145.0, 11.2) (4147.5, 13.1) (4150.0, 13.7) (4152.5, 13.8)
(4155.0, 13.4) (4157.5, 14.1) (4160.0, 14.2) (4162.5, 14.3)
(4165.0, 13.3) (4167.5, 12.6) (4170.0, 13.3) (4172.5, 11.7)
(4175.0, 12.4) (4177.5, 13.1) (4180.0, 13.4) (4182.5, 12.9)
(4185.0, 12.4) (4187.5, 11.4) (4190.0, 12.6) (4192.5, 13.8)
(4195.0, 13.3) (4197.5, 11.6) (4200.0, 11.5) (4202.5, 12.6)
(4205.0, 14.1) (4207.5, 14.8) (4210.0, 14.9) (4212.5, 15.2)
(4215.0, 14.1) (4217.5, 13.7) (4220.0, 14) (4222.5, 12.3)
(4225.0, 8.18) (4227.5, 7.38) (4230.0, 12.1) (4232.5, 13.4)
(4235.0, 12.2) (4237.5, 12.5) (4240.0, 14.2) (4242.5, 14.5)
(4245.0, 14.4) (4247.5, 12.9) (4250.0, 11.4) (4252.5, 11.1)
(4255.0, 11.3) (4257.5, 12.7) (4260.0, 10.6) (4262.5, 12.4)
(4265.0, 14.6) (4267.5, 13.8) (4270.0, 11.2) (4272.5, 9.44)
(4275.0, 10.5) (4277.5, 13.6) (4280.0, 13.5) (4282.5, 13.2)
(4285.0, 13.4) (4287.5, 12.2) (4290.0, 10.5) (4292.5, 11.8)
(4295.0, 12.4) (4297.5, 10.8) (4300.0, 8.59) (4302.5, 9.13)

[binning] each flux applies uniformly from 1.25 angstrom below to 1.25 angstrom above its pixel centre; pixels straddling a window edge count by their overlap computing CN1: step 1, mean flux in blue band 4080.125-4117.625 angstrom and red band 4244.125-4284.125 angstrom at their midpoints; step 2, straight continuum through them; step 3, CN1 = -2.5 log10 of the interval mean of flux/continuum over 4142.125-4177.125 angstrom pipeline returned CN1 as 0.01 mag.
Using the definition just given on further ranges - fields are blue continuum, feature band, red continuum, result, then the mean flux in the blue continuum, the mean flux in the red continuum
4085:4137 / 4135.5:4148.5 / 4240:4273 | 0.078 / 13.6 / 12.5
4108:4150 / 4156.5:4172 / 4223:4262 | -0.058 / 13.2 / 11.9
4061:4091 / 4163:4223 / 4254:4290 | -0.079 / 12.2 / 12.3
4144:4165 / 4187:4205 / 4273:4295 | 0.045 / 13.5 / 12.2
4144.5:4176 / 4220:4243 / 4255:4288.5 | 0.068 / 13.2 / 12.4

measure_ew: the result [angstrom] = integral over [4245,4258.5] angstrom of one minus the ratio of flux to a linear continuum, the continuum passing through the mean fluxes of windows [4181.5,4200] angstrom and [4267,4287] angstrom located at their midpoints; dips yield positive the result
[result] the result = 0.26 angstrom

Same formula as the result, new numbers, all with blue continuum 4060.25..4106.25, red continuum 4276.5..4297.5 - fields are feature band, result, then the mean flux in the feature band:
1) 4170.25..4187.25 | -0.2 angstrom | 12.6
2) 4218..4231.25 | 1.6 angstrom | 11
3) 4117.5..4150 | -1.3 angstrom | 13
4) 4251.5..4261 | 0.8 angstrom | 11.5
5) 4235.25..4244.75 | -0.9 angstrom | 13.6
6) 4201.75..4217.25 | -2.3 angstrom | 14.3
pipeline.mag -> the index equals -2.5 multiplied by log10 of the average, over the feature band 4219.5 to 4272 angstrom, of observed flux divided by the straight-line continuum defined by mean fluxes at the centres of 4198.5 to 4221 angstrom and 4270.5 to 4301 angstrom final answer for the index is 0.053 mag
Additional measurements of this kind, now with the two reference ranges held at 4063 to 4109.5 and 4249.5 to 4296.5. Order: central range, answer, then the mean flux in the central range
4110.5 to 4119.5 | -0.13 mag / 14.1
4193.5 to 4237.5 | -0.03 mag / 12.7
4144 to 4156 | -0.05 mag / 13.1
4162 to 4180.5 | -0.05 mag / 12.9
